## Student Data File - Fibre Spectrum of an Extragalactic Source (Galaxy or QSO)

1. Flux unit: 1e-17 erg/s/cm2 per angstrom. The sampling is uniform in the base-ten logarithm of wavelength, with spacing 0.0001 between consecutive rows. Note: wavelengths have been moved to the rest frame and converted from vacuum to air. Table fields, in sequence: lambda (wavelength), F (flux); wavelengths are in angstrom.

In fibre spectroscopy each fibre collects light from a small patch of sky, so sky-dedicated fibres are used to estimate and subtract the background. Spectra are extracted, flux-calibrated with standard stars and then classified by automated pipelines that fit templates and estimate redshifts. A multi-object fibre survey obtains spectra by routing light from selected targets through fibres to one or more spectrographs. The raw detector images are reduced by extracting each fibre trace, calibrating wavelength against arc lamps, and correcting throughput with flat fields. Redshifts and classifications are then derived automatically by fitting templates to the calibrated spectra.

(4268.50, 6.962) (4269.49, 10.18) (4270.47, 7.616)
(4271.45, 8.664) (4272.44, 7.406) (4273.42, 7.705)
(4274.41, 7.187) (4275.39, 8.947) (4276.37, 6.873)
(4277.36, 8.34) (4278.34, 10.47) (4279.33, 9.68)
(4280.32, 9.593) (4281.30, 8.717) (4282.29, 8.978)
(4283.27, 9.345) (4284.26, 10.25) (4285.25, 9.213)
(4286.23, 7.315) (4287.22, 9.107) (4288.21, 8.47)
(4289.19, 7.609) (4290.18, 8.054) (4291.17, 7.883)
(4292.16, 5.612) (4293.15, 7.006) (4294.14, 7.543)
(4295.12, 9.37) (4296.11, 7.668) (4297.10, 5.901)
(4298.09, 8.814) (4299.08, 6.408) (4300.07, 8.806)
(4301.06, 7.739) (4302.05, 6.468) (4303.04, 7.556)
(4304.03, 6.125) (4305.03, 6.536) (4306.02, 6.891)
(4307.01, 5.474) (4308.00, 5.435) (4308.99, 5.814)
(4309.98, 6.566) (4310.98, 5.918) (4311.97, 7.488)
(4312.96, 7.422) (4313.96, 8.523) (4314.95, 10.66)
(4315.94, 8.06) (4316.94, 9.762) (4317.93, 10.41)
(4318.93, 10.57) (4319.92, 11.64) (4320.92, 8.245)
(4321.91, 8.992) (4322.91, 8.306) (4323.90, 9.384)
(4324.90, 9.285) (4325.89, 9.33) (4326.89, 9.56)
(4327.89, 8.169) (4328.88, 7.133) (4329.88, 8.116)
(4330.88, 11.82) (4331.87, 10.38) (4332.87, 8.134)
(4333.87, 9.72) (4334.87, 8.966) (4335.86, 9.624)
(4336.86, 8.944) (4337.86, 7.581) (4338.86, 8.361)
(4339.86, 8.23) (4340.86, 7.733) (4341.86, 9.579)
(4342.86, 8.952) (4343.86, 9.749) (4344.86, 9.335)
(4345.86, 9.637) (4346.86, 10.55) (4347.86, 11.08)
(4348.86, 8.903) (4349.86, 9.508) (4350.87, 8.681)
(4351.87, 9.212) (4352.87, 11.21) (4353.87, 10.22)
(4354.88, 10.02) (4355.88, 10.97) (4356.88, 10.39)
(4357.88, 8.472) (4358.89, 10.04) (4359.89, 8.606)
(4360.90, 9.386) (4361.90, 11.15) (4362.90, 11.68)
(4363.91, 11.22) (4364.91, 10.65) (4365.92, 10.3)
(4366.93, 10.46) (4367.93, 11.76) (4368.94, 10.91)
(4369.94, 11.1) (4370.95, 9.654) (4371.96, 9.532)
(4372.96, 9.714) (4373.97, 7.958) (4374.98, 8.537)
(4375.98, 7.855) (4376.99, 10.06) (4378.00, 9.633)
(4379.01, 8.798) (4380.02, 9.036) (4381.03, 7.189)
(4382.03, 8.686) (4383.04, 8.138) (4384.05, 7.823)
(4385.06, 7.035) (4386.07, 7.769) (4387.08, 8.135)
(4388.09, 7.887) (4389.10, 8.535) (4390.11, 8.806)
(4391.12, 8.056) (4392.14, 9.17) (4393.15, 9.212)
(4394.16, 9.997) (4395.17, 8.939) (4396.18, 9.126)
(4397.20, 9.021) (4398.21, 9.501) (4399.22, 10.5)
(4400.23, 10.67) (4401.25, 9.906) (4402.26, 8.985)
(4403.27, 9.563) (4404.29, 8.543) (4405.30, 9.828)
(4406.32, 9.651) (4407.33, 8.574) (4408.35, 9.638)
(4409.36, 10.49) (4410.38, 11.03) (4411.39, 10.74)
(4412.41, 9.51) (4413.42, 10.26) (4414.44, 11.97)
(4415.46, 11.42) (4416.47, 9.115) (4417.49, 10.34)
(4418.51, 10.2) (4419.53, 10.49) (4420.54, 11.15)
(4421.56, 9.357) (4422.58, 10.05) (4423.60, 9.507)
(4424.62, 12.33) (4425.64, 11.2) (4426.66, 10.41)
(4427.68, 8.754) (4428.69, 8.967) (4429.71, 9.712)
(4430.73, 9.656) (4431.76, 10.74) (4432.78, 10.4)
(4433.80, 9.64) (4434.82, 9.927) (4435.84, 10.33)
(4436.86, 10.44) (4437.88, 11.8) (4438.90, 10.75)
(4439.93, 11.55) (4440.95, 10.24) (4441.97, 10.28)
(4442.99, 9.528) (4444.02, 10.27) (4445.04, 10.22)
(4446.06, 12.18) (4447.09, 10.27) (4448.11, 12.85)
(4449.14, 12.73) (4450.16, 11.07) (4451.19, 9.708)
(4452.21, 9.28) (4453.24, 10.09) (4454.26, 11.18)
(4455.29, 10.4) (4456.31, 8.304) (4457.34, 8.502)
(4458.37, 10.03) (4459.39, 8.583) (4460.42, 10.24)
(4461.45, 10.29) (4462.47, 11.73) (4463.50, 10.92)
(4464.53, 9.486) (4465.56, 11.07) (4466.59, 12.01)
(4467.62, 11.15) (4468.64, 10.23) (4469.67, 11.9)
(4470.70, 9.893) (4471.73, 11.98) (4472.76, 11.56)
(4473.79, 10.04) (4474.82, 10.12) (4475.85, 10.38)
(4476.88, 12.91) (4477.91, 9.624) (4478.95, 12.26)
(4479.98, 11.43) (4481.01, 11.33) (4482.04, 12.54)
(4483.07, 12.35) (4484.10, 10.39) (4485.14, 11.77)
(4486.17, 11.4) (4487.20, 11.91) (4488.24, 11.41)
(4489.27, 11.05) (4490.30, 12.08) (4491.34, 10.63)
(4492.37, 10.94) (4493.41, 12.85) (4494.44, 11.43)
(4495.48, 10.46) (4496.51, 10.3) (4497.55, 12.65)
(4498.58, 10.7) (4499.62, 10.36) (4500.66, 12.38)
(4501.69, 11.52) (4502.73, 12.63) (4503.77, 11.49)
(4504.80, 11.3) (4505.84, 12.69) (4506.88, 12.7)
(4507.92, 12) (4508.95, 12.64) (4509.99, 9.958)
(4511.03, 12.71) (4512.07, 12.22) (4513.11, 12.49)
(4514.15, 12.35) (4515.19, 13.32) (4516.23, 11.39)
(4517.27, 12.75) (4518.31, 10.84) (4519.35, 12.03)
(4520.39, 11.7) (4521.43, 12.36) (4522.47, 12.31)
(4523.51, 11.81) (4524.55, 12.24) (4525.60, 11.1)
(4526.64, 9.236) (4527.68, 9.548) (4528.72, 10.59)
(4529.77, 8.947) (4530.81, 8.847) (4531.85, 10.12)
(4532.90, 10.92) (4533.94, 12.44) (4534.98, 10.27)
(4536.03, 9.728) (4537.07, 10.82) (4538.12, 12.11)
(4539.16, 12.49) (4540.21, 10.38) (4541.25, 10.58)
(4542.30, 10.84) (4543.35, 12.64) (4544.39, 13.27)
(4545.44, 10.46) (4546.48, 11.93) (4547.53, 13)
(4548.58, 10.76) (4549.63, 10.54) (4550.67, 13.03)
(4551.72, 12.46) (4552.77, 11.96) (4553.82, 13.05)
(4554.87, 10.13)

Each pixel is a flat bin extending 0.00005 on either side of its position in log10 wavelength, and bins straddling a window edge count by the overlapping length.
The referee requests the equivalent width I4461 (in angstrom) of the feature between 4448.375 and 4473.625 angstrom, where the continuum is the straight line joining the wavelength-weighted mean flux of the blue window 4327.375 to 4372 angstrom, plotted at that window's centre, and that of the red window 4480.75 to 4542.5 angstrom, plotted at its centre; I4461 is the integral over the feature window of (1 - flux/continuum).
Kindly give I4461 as 0.8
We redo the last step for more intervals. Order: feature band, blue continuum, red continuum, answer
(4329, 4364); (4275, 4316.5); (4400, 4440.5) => -3.06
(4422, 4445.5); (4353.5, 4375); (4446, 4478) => 0.47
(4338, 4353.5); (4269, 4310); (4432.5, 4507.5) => -0.90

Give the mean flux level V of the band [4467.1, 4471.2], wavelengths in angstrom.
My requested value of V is 10.8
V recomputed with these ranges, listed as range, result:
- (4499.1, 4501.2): 11.4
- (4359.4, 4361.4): 8.98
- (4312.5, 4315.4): 8.85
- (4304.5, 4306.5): 6.68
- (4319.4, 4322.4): 9.65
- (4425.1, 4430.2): 9.84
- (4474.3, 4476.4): 10.3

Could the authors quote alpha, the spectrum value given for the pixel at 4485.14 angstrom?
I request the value 11.77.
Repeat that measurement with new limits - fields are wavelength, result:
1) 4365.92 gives 10.3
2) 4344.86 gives 9.335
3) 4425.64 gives 11.2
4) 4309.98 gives 6.566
